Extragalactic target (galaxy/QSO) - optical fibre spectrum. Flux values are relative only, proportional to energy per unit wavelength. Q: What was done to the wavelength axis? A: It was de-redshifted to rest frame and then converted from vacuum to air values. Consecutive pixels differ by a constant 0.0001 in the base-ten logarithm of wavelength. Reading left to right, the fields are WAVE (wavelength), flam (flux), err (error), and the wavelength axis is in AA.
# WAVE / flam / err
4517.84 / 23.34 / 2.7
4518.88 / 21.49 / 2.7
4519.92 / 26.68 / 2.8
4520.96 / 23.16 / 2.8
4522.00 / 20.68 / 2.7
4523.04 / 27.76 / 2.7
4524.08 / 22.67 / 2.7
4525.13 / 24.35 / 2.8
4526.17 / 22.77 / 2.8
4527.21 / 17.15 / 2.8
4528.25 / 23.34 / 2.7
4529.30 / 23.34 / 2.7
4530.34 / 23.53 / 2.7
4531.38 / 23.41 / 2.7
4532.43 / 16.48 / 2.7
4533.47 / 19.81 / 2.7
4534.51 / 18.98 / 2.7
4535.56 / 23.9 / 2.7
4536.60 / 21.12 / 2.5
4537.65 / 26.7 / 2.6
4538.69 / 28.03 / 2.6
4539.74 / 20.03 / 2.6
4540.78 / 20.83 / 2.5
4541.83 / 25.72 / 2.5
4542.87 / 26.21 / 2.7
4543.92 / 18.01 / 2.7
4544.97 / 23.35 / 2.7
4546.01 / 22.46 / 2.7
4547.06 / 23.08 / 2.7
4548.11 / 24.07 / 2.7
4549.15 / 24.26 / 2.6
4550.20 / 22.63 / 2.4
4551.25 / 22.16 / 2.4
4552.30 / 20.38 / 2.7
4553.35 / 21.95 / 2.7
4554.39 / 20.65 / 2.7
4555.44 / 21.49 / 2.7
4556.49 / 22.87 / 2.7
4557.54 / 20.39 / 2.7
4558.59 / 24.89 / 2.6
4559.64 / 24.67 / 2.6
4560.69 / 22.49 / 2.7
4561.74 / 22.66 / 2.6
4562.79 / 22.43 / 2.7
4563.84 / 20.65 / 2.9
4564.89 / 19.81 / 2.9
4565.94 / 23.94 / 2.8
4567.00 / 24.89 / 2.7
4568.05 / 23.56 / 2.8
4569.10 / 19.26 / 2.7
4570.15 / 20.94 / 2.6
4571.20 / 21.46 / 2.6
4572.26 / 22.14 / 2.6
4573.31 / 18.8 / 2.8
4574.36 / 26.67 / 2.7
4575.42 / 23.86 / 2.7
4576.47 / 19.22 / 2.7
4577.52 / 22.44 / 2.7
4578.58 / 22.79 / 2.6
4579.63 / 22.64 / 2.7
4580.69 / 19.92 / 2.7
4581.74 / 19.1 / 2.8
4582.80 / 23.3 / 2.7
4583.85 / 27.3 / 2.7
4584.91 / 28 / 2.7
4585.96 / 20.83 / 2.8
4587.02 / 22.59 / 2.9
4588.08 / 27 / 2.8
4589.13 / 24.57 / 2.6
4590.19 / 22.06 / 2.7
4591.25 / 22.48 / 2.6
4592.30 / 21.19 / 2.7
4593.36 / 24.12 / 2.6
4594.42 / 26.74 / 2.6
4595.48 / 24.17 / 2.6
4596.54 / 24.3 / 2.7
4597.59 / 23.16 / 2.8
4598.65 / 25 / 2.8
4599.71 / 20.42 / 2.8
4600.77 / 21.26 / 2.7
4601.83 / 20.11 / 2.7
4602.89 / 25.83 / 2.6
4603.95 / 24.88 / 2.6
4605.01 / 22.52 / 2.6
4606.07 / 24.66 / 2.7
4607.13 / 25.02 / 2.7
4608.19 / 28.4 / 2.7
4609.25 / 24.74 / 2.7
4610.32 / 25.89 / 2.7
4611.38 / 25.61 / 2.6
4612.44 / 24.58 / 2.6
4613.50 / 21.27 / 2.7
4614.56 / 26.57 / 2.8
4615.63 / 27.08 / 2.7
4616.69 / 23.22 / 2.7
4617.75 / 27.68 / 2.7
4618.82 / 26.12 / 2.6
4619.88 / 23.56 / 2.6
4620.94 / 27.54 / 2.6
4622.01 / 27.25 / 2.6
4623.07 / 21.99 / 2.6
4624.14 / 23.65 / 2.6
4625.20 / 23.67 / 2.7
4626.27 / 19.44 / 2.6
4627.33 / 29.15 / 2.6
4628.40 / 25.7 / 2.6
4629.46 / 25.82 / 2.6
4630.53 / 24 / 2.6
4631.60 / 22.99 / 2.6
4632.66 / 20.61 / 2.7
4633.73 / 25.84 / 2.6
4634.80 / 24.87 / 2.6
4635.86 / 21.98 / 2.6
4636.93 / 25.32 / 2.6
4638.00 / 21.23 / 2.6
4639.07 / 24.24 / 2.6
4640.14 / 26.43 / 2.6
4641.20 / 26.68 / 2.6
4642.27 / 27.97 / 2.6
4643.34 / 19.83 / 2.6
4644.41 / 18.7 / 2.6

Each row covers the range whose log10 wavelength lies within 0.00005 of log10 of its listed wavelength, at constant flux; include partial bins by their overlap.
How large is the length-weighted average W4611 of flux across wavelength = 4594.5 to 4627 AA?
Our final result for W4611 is 24.4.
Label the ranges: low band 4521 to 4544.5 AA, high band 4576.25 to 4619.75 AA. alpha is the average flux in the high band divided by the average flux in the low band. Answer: 1.06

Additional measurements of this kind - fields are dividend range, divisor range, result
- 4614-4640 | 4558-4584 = 1.10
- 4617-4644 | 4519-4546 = 1.08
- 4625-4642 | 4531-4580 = 1.09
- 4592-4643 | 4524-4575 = 1.09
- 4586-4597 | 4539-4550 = 1.04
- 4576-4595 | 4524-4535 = 1.08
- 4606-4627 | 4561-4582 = 1.14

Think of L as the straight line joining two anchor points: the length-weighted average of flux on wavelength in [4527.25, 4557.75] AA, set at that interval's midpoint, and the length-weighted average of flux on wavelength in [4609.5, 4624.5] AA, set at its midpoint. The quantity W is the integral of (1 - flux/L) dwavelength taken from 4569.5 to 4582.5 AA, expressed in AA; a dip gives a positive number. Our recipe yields 1.1 AA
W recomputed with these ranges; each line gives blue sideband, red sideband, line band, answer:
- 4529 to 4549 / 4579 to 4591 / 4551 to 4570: 0.7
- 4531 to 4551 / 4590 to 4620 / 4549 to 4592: 1.5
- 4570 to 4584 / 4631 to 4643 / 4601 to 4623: -1.5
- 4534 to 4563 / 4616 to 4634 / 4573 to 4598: 0.4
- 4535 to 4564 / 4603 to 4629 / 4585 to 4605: 0.7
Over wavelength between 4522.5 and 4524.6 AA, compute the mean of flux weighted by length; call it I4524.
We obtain 25.2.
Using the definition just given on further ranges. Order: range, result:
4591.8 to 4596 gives 24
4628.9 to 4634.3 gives 23.9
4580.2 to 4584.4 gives 22.5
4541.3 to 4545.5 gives 23.3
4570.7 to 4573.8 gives 20.8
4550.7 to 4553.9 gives 21.5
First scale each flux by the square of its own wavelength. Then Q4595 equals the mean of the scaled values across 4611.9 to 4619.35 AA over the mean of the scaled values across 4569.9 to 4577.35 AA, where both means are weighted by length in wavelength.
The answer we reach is 1.17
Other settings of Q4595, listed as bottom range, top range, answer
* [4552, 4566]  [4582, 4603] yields 1.09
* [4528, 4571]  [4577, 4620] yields 1.09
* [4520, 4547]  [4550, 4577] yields 0.99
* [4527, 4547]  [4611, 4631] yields 1.16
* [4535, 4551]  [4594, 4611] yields 1.06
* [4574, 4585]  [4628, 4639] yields 1.06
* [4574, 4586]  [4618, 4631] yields 1.10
